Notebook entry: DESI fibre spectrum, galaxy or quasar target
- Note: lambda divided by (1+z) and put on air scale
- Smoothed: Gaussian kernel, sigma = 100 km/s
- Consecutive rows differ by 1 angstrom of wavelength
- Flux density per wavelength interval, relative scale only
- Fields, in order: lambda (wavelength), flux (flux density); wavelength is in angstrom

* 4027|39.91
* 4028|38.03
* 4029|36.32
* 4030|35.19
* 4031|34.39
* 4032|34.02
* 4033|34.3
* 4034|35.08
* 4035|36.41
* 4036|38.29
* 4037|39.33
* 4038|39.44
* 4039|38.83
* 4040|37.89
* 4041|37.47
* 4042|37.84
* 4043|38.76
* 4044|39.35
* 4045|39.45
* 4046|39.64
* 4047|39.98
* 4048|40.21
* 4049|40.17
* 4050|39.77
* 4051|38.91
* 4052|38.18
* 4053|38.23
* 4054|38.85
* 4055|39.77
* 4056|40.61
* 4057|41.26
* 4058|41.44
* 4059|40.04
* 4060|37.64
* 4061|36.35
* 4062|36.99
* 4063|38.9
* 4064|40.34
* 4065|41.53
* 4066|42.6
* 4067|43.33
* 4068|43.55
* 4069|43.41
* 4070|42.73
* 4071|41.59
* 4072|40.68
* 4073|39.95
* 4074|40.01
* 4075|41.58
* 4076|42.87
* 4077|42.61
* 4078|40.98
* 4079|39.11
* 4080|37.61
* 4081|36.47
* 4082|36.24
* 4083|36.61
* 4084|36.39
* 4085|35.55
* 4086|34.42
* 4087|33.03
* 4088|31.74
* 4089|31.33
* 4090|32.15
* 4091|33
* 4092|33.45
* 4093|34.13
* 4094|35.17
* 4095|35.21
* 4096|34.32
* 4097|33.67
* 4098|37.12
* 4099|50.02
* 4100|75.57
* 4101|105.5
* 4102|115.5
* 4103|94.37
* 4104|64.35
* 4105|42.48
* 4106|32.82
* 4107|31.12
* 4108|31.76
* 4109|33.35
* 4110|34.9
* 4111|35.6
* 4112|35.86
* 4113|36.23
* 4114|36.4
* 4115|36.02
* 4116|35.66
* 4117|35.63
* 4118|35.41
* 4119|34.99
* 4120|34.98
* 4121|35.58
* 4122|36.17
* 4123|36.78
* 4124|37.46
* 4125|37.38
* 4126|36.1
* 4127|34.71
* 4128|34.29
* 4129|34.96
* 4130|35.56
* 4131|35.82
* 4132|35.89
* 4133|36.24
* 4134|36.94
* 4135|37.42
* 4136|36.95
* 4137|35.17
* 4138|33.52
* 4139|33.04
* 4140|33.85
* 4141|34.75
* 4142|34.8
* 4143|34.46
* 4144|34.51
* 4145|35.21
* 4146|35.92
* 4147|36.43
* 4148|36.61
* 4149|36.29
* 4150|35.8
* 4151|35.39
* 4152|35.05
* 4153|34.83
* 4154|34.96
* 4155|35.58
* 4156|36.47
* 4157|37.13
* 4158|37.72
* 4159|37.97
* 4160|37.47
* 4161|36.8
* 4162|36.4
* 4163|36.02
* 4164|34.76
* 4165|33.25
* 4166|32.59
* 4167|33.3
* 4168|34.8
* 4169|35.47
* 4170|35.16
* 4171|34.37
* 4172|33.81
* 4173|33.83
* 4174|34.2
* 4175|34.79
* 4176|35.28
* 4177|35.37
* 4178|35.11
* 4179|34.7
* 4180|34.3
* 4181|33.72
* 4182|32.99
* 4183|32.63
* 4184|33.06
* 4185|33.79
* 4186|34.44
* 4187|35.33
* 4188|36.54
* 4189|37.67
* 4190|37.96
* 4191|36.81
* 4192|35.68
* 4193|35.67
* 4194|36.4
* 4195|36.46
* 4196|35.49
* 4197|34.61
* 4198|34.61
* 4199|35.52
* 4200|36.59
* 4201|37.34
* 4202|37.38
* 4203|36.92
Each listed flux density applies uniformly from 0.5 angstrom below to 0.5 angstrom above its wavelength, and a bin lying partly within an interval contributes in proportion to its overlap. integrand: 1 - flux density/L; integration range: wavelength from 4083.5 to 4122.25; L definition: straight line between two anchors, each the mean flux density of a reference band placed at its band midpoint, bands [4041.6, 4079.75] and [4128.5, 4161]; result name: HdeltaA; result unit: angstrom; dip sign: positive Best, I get -4.5 angstrom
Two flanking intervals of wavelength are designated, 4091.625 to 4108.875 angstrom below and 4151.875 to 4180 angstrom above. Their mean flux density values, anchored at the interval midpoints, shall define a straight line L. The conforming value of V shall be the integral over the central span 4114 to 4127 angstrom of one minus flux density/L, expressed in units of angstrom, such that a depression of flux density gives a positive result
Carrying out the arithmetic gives 3.0 angstrom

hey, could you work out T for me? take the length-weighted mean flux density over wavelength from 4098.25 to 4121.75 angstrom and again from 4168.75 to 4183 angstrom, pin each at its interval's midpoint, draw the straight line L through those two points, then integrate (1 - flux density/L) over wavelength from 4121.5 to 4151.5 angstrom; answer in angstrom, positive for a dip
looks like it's 4.8 angstrom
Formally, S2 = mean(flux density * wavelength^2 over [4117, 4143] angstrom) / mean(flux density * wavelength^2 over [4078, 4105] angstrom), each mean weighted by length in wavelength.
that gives 0.8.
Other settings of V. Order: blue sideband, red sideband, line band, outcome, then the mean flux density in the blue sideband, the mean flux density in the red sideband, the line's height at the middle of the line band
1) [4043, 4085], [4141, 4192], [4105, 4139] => 1.6 angstrom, 39.8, 35.2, 37.2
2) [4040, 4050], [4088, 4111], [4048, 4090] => 3.5 angstrom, 39.2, 47.2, 42.7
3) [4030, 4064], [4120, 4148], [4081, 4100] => 0.3 angstrom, 38.4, 35.6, 37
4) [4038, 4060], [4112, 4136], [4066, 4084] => -1.1 angstrom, 39.3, 36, 38.2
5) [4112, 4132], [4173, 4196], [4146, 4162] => -0.4 angstrom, 35.8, 35.1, 35.4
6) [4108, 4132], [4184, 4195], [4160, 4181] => 0.6 angstrom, 35.6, 35.9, 35.8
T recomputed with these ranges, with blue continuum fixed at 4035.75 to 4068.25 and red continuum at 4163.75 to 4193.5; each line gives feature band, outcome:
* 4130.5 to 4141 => 0.3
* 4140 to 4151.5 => 0.2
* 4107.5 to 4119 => 0.6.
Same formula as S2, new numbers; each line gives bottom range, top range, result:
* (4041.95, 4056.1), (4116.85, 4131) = 0.94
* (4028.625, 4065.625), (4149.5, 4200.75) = 0.98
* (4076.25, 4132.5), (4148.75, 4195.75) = 0.90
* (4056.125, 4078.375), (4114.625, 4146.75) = 0.89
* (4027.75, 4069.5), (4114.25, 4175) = 0.96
